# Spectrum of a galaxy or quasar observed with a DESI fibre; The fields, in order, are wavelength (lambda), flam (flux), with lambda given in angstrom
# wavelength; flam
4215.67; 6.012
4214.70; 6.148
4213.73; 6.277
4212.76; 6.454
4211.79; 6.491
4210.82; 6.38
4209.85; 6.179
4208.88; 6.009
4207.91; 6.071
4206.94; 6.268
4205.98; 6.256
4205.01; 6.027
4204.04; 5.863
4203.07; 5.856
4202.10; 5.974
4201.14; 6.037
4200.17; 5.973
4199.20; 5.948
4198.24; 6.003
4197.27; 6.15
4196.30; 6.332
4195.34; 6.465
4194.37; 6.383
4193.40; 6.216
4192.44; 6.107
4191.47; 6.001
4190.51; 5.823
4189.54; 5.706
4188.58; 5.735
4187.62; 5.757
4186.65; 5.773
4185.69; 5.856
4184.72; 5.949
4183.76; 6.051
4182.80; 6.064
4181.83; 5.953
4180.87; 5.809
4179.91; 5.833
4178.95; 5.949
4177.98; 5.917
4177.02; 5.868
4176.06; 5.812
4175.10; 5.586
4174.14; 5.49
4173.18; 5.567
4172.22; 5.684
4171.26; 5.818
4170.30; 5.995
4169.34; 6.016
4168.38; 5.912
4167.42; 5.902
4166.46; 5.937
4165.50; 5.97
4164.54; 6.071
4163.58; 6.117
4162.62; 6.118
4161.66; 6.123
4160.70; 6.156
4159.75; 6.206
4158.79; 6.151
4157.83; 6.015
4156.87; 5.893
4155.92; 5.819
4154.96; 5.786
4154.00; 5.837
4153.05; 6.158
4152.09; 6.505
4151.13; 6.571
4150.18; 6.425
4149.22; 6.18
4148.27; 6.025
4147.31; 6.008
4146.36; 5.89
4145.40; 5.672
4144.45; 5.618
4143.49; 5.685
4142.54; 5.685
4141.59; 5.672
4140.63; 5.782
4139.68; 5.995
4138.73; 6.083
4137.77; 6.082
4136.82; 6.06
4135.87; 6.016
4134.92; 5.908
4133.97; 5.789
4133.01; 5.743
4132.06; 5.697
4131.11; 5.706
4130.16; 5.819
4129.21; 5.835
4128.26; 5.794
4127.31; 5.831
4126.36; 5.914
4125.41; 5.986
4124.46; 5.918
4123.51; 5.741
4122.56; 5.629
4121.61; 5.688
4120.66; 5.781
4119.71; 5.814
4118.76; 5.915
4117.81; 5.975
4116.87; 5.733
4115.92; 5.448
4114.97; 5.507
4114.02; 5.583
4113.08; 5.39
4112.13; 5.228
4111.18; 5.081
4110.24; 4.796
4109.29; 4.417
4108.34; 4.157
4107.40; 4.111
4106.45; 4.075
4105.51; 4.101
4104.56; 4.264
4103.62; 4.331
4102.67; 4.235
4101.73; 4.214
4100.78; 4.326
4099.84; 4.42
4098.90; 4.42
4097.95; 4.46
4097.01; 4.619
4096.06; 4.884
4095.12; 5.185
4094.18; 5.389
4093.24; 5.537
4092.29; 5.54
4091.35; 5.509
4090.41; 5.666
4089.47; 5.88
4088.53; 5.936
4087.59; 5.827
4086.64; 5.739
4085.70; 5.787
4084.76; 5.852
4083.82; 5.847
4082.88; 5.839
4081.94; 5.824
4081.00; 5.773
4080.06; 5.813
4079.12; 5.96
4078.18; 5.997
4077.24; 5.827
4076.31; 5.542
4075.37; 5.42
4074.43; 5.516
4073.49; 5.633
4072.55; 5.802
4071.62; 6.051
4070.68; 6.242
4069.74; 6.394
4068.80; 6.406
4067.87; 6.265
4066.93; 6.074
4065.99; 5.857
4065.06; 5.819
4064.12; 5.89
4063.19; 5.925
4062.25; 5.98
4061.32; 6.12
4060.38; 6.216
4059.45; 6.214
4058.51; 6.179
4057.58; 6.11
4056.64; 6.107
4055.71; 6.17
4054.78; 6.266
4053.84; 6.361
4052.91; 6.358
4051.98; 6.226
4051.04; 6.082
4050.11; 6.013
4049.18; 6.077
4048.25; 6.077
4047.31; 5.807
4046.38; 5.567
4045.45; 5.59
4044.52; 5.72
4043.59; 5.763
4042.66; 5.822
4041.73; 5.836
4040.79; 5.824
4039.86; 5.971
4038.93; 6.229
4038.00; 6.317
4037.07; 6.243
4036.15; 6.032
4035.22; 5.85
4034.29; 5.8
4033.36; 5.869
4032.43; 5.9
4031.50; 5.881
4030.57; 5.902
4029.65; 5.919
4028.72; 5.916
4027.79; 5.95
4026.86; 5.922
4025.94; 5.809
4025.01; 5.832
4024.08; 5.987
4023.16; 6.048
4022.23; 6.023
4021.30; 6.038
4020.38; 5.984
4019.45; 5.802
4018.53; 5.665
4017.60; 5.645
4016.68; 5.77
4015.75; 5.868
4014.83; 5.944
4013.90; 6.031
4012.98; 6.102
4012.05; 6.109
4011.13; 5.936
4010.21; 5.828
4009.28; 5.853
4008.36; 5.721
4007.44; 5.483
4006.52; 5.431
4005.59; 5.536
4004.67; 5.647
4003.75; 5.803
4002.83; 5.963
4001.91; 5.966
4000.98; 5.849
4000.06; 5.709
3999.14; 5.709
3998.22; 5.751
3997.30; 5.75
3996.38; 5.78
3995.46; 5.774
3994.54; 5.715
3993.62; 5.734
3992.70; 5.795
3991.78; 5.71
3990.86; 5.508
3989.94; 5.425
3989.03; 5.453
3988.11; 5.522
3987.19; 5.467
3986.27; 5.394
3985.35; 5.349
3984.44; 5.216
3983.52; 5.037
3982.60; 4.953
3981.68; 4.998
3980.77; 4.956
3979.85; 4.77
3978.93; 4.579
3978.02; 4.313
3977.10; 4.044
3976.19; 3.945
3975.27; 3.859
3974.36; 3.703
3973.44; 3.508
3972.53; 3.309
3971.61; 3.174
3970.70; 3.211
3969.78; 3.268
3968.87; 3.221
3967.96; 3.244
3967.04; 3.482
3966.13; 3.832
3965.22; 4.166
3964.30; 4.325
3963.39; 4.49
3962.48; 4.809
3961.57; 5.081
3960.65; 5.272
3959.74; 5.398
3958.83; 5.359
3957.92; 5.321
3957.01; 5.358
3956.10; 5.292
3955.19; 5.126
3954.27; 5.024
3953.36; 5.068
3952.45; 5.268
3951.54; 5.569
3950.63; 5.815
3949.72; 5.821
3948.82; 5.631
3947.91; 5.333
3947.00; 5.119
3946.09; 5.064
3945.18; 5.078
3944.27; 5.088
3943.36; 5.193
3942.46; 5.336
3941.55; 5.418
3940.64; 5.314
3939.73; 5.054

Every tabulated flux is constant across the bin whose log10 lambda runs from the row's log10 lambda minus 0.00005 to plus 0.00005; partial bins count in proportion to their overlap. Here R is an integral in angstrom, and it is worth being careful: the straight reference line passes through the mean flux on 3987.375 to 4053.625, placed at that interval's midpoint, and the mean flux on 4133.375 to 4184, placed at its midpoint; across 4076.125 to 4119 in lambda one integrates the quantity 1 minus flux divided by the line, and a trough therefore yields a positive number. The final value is 5.0 angstrom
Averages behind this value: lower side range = 5.85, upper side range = 5.95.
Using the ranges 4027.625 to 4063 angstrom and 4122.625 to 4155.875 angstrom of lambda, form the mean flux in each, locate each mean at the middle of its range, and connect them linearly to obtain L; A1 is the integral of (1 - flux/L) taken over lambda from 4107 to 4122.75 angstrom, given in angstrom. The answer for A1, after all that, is 1.68 angstrom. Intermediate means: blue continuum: 6.01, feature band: 5.31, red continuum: 5.92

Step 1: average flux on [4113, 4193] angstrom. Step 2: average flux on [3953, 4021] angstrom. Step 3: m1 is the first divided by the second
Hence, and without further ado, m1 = 1.2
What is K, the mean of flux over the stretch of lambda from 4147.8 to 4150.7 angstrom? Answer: 6.23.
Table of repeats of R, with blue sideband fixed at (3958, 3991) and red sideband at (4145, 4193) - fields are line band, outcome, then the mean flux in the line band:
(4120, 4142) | -0.7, 5.85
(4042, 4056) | -2.6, 5.99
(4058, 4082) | -3.4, 5.95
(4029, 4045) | -3.1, 5.93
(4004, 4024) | -4.4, 5.84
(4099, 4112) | 2.6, 4.38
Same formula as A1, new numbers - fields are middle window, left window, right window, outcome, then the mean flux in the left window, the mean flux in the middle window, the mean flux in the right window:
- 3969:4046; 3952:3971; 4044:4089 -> -4.12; 4.56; 5.47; 5.96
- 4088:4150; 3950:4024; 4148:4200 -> 3.67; 5.17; 5.41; 5.99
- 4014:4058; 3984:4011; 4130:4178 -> -1.79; 5.65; 5.96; 5.93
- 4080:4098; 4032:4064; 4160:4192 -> 1.24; 6.02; 5.56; 5.89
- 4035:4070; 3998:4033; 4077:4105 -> -2.96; 5.85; 6.05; 5.29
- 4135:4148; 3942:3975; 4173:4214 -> -0.36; 4.67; 5.87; 6.01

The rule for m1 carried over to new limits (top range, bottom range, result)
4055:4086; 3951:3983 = 1.34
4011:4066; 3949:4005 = 1.21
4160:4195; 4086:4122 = 1.16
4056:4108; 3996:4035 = 0.94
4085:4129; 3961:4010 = 1.06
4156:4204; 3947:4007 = 1.20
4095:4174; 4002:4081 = 0.94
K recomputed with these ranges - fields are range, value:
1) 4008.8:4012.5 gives 5.94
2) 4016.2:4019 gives 5.7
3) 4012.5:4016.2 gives 5.98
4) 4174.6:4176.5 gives 5.7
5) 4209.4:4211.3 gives 6.28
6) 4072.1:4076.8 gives 5.58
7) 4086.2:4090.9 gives 5.81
